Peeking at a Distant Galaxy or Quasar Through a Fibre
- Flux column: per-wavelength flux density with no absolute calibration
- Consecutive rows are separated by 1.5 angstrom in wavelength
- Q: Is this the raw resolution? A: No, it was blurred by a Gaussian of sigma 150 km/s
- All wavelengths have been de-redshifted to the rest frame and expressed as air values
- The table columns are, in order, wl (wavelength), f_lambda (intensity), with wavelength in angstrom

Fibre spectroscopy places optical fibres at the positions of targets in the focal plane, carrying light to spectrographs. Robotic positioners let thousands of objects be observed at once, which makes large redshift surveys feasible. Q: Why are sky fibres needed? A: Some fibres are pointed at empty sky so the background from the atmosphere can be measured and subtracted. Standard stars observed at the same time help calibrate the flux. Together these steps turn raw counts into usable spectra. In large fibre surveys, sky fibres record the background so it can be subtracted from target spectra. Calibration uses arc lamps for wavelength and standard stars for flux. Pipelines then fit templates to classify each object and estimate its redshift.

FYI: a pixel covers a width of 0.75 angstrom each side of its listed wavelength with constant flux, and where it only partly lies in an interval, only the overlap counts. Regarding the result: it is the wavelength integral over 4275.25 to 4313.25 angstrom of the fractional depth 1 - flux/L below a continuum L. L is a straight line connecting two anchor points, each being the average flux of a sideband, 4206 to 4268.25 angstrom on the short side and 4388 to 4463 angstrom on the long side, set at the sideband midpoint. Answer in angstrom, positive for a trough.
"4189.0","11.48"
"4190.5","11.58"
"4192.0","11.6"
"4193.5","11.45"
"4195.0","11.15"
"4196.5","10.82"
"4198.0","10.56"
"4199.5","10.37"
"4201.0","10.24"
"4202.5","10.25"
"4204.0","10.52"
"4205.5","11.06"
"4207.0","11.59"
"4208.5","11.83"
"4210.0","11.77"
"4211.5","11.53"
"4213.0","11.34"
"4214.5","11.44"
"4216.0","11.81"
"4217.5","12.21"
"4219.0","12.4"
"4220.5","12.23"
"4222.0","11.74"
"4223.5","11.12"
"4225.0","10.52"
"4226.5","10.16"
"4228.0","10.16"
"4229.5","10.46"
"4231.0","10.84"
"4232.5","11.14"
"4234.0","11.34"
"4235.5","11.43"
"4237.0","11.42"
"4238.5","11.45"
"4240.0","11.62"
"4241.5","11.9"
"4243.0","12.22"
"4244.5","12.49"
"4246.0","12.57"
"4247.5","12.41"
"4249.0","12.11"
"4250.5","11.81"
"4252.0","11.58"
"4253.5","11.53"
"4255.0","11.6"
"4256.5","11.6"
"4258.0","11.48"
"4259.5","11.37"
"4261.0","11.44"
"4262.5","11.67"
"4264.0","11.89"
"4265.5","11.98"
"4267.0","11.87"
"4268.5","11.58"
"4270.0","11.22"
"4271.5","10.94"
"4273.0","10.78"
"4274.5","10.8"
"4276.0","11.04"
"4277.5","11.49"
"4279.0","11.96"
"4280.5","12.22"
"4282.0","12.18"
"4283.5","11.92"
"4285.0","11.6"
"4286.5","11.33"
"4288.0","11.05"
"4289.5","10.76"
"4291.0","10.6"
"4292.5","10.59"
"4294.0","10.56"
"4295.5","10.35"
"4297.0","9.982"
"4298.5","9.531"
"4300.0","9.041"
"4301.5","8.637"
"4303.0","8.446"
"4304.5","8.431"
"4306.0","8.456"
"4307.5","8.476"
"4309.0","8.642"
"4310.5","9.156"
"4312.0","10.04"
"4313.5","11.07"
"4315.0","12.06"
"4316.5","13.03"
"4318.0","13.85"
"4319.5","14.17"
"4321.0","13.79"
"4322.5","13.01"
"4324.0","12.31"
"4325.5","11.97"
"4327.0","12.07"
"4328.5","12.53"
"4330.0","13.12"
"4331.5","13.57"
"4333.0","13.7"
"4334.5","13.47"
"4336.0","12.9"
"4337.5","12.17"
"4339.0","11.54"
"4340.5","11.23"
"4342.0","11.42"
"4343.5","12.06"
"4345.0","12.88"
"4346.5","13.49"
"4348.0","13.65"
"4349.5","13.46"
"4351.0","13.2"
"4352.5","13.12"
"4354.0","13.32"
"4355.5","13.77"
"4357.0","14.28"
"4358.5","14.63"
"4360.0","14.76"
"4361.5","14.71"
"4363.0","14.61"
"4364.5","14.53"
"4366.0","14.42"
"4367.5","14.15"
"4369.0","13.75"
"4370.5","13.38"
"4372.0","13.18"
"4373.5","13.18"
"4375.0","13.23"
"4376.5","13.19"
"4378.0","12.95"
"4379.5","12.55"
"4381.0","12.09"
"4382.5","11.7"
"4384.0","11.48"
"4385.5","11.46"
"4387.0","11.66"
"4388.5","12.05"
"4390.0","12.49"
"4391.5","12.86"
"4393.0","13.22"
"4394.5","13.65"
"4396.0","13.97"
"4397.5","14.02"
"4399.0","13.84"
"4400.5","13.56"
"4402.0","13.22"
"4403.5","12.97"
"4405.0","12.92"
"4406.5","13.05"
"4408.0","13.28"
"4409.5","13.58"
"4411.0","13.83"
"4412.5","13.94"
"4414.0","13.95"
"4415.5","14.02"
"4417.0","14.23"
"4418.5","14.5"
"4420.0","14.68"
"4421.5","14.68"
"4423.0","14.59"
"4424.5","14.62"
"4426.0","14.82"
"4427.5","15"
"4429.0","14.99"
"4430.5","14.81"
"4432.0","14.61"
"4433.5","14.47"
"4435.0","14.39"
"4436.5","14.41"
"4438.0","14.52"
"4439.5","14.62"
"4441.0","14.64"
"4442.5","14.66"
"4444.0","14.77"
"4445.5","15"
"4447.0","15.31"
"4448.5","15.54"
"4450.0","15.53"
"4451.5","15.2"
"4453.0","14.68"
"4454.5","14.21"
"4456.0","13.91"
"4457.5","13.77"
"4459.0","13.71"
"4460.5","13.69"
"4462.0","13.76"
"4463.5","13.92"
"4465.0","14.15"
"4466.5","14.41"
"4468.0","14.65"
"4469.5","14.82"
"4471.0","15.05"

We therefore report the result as 6.4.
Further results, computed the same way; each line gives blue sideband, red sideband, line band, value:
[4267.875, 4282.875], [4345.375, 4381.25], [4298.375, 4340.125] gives 3.8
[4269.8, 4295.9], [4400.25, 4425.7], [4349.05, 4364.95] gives -1.6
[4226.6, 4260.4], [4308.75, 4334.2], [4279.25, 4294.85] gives 0.9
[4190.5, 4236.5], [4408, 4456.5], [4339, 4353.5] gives 0.6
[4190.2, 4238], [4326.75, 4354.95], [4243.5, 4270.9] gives -0.1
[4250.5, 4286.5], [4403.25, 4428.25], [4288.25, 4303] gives 2.5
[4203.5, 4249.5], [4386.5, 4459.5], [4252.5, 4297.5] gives 3.1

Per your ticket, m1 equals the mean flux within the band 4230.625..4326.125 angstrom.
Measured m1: 11.2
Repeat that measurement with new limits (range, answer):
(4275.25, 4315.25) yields 10.3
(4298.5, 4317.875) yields 9.76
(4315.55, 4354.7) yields 12.9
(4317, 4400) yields 13.1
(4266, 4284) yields 11.5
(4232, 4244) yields 11.6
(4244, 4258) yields 11.9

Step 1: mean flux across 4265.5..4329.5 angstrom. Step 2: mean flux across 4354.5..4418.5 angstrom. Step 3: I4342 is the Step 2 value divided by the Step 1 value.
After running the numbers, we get 1.21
